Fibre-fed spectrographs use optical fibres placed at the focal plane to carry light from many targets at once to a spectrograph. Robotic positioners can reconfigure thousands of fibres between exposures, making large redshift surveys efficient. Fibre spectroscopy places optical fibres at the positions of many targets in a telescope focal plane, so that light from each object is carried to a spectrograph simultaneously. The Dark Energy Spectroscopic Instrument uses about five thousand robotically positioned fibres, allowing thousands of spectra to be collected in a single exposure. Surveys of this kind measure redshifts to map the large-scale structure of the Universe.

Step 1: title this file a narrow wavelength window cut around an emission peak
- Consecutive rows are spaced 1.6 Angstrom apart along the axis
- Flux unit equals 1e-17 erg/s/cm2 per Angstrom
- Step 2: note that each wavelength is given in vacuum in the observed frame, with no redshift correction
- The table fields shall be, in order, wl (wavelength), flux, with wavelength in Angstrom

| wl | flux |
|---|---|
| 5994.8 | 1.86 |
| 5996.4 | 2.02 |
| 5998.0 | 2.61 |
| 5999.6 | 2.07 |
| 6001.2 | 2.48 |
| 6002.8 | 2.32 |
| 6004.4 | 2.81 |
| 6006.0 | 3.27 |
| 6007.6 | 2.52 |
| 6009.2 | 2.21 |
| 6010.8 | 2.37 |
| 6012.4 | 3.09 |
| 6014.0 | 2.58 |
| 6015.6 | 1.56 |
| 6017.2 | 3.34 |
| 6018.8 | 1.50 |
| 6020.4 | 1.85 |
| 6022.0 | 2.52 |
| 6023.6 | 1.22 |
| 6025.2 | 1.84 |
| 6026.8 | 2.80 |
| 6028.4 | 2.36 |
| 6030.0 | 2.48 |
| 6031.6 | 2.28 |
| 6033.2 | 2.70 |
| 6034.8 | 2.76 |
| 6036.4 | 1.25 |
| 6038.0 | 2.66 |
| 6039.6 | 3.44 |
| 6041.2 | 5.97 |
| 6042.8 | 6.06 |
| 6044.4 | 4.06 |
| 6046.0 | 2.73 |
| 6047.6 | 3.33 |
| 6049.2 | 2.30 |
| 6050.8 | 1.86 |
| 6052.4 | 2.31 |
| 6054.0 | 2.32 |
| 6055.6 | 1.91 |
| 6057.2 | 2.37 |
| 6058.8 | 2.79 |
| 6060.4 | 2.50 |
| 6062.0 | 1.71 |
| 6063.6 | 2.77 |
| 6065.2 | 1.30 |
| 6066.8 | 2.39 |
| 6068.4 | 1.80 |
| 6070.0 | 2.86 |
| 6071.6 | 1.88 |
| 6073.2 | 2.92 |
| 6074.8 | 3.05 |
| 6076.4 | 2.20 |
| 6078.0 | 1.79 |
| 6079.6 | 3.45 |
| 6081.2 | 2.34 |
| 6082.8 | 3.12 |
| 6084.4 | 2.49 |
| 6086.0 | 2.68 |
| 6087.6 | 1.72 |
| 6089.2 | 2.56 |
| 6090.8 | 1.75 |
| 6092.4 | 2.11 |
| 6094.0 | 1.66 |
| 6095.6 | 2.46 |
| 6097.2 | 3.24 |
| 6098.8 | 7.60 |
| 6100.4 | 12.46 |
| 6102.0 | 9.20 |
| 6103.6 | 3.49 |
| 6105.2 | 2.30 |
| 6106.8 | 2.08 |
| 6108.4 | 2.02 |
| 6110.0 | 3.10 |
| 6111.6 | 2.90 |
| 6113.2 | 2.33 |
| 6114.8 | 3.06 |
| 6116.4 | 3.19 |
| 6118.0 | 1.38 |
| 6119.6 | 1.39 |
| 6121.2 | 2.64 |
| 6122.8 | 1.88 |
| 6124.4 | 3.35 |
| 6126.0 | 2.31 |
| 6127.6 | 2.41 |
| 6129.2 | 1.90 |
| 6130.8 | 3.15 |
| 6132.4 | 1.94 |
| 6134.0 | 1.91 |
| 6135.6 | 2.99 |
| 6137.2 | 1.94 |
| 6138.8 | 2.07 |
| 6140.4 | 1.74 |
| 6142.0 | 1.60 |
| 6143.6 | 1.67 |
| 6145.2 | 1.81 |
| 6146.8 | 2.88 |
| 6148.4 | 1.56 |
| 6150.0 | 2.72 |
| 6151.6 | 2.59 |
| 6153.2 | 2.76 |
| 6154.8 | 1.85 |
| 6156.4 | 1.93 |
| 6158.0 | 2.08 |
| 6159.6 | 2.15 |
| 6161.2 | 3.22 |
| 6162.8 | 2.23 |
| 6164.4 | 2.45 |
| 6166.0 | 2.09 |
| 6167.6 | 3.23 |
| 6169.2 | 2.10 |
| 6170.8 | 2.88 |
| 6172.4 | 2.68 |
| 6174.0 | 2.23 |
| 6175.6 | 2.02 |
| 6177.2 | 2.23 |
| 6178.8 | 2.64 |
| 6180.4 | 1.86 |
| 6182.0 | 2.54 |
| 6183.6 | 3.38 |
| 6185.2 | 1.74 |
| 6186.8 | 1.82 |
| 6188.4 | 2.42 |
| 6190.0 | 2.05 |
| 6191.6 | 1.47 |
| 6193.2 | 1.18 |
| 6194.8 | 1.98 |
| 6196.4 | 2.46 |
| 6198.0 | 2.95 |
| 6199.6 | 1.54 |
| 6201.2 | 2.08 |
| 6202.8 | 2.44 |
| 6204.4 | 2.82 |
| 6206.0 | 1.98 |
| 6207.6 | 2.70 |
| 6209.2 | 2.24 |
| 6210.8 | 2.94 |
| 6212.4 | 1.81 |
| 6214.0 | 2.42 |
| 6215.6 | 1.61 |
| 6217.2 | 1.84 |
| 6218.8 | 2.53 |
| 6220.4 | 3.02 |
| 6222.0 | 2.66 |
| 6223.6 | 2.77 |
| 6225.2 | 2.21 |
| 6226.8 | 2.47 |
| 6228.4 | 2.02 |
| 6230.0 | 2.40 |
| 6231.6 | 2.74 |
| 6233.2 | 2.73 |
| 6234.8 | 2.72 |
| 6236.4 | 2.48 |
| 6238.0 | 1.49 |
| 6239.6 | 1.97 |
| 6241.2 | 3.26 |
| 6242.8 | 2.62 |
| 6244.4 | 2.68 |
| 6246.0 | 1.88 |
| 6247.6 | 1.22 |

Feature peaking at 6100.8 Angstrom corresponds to [O III]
